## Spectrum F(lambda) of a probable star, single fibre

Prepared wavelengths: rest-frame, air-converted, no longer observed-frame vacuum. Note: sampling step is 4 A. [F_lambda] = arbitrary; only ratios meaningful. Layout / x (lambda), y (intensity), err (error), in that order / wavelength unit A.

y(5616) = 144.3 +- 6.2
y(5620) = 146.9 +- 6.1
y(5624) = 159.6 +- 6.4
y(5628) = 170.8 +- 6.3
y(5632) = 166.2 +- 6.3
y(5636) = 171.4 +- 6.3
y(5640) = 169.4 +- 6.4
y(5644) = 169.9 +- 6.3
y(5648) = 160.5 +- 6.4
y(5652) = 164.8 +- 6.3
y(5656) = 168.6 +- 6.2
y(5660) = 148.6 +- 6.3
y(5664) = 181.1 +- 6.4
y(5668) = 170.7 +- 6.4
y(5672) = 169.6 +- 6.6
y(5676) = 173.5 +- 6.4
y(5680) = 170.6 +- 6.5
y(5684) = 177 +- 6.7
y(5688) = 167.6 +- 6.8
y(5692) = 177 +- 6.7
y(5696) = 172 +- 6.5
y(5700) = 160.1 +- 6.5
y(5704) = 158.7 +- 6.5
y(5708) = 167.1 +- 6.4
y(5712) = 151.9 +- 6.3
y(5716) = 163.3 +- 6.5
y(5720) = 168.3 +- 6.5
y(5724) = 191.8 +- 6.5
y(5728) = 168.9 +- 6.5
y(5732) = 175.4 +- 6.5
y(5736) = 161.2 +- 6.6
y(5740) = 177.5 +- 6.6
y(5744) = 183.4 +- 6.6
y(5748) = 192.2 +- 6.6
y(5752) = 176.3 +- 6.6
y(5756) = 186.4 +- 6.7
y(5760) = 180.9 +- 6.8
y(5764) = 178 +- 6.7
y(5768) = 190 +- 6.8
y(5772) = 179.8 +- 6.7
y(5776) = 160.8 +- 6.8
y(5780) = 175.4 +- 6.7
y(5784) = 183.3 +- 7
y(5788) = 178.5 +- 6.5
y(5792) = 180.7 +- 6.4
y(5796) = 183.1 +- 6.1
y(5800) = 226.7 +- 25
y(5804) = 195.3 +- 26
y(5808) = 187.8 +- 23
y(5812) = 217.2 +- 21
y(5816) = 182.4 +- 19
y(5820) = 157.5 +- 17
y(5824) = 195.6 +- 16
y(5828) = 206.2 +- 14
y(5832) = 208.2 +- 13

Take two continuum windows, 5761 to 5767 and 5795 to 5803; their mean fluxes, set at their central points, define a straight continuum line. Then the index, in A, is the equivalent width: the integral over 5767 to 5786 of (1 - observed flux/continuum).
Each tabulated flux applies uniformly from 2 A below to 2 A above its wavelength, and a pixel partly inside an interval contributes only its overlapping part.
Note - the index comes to 1.2 A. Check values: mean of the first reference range 180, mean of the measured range 177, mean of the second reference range 206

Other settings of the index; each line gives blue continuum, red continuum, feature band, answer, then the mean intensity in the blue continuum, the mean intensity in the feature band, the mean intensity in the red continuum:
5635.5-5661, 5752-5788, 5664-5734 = 0.36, 165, 170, 179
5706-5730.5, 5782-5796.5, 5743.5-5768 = -1.14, 169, 183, 181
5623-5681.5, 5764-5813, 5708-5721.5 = 1.14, 168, 162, 187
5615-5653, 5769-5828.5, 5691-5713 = 1.05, 163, 164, 187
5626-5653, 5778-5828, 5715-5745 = 0.99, 168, 174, 189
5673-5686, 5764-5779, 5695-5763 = 0.99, 173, 173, 177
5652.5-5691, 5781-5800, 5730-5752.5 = 0.18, 170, 178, 186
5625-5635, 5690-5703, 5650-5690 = -0.17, 168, 169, 169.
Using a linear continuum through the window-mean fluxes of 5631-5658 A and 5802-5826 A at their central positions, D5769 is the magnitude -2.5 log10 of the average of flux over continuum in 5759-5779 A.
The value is 0.03 mag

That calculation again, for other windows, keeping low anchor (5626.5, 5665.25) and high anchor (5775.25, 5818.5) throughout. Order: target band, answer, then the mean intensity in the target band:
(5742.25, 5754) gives -0.01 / 184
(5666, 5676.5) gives 0.00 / 171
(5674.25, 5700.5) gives 0.01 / 172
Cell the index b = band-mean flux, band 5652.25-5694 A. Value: 170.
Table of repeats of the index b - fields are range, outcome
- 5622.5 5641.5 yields 168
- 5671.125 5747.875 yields 171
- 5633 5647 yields 169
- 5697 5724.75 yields 165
